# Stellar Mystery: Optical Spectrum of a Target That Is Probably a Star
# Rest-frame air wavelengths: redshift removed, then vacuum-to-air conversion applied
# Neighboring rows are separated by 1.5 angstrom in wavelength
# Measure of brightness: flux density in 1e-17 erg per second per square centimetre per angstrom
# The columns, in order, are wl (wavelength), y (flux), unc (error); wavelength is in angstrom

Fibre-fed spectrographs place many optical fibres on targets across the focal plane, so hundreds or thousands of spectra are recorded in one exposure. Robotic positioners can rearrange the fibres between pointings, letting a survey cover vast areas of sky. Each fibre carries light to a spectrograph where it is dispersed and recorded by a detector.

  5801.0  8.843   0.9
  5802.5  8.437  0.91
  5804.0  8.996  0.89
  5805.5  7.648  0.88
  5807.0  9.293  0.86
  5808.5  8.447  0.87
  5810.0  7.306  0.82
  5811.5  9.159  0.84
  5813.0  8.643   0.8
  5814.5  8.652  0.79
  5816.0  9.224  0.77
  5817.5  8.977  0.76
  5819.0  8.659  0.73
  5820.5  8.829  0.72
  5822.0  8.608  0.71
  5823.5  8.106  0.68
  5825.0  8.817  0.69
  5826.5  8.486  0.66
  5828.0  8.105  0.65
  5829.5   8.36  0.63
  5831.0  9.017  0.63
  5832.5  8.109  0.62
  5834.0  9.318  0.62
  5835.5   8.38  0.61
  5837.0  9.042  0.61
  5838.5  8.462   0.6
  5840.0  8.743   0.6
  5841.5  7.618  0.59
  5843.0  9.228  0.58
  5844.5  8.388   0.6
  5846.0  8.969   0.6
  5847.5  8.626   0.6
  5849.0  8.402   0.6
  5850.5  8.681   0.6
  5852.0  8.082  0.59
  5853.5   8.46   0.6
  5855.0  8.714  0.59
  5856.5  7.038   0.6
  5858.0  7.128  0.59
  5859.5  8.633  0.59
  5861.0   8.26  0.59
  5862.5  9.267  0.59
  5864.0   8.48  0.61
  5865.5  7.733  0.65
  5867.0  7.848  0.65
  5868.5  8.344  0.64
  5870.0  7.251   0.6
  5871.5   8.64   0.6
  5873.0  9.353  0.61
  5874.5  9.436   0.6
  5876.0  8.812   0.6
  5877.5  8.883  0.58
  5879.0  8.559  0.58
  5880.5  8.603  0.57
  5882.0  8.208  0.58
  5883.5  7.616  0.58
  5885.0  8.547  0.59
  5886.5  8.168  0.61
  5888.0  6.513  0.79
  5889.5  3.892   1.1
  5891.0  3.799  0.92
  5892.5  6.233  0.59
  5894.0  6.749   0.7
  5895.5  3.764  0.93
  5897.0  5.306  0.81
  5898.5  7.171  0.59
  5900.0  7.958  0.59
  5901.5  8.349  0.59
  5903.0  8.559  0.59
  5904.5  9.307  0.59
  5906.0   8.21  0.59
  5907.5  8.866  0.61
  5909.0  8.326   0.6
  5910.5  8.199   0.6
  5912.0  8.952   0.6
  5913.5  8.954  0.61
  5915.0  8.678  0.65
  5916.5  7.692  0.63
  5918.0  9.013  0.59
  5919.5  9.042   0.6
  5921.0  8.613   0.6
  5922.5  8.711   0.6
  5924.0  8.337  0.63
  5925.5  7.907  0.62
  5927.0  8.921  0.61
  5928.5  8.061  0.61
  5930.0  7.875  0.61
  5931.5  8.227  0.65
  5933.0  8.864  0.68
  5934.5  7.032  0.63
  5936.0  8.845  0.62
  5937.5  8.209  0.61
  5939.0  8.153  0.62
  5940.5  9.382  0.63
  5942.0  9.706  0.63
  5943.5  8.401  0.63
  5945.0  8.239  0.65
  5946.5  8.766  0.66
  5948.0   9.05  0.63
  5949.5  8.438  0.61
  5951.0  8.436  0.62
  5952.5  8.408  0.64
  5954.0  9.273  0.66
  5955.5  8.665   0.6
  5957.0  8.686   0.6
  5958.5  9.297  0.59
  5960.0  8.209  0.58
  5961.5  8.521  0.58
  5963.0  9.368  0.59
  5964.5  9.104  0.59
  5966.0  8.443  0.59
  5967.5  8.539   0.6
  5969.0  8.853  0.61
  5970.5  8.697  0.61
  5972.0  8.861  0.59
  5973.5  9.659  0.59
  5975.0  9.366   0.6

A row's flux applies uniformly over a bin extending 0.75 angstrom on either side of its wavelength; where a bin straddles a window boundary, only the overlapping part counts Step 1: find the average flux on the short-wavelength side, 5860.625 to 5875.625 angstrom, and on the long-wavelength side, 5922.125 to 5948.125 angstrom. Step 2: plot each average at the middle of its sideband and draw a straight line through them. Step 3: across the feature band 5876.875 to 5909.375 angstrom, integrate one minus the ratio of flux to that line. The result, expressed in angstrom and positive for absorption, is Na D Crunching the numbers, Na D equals 4.4 angstrom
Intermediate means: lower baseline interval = 8.47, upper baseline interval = 8.47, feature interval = 7.33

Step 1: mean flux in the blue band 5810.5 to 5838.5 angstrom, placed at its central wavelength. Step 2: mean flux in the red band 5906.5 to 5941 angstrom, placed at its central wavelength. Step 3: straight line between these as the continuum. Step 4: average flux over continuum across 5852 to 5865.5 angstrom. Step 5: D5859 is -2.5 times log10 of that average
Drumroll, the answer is 0.05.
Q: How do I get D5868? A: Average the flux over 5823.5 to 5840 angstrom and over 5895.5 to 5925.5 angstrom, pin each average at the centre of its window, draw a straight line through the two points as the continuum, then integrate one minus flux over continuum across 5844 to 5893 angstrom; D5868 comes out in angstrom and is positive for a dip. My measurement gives 2.5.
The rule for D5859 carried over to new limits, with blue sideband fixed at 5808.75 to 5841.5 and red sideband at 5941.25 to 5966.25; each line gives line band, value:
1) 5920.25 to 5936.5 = 0.06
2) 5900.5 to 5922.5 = 0.01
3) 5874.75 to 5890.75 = 0.13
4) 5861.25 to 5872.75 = 0.05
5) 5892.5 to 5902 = 0.32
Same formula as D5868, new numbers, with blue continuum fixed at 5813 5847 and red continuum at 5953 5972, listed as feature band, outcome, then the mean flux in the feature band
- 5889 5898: 3.8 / 5.05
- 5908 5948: 1.1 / 8.52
